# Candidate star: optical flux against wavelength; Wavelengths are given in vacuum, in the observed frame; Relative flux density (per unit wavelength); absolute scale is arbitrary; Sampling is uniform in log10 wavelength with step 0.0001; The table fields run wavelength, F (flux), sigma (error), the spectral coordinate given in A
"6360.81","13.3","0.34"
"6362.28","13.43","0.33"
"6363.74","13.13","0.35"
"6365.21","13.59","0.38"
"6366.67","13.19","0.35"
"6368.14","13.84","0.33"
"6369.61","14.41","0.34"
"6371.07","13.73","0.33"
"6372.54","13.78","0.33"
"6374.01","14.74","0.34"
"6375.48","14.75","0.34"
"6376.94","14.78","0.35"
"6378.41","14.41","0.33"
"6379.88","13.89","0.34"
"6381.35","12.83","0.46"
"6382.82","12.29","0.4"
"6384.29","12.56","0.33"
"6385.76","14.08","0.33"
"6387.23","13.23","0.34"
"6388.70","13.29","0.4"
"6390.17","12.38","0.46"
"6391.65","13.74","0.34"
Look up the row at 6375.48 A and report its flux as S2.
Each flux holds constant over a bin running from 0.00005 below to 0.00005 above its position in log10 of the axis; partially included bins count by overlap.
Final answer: 14.75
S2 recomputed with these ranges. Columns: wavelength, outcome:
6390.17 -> 12.38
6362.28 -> 13.43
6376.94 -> 14.78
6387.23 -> 13.23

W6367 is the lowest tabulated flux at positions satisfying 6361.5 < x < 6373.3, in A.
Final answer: 13.13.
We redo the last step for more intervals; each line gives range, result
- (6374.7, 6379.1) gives 14.41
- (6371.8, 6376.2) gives 13.78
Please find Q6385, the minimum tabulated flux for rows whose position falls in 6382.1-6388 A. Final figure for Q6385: 12.29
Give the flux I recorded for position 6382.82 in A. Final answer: 12.29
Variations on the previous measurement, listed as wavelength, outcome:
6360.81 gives 13.3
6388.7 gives 13.29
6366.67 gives 13.19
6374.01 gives 14.74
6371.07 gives 13.73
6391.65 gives 13.74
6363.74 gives 13.13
